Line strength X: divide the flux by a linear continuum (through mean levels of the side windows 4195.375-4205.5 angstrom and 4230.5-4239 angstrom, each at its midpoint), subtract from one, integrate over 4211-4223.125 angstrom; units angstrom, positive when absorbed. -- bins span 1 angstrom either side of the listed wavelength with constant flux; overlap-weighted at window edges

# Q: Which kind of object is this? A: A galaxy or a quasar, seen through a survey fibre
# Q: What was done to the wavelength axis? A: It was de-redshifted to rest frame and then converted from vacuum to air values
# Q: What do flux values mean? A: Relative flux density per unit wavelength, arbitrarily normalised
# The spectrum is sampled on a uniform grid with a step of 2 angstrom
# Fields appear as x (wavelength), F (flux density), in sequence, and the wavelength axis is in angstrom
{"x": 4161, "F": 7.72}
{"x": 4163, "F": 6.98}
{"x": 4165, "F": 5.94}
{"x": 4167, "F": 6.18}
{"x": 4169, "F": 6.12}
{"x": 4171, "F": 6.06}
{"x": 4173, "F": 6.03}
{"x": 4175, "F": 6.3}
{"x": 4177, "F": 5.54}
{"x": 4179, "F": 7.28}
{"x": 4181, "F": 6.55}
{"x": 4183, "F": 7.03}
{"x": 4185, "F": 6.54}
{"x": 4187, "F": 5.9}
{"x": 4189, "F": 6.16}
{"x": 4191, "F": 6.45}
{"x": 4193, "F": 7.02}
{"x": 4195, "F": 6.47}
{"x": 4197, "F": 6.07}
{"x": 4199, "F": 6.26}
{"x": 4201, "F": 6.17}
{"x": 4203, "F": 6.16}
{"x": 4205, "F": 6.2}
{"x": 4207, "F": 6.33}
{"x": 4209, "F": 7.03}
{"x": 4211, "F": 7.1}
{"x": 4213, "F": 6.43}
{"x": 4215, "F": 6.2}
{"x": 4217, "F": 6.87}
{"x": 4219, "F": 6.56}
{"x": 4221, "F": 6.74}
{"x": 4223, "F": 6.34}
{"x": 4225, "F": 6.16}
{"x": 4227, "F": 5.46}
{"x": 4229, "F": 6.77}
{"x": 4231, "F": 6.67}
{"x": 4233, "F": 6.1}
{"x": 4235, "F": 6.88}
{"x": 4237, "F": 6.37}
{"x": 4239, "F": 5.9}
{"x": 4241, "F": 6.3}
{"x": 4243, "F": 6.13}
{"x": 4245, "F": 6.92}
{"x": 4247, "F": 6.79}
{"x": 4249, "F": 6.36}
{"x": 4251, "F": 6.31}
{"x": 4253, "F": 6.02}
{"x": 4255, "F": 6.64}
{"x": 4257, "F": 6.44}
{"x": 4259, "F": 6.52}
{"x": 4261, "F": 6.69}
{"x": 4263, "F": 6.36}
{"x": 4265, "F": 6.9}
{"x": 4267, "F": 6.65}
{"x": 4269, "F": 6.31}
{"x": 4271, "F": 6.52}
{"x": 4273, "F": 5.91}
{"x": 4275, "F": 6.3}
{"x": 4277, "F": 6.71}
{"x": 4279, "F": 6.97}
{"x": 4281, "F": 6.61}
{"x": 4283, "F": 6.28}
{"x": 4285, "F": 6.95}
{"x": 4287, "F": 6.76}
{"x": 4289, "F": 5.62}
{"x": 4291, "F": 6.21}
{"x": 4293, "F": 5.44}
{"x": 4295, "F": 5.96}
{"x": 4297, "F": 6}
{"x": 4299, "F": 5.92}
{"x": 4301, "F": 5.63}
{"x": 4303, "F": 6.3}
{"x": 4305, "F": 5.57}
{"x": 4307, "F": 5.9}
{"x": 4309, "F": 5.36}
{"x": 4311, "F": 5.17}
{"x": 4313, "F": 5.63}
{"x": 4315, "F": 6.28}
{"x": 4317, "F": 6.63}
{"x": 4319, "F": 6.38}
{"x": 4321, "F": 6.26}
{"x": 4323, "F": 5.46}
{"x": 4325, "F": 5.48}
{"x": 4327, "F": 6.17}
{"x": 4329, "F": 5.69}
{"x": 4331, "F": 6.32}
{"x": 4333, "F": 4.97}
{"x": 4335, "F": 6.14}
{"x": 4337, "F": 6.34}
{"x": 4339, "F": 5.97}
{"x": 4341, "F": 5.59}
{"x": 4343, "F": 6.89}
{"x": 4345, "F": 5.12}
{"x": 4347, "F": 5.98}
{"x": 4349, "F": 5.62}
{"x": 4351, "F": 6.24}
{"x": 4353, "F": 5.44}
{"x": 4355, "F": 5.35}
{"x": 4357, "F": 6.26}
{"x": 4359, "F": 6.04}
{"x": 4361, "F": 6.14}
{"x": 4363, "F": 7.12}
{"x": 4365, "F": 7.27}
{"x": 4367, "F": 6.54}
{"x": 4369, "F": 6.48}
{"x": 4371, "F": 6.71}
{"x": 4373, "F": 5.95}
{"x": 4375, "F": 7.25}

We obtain -0.5 angstrom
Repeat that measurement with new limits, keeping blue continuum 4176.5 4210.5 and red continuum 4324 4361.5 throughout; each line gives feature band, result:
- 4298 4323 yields 0.4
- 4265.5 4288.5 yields -1.5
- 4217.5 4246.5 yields -0.4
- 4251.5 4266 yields -0.7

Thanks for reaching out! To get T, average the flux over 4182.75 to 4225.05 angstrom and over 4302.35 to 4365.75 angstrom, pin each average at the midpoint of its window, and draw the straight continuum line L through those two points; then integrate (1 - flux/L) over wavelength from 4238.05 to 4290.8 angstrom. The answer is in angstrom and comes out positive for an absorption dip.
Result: -1.9 angstrom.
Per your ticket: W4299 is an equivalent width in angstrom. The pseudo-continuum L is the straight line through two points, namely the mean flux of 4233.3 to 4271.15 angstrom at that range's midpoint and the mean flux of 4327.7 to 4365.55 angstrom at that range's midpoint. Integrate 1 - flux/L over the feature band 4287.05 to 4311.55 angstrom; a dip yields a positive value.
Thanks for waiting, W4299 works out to 1.71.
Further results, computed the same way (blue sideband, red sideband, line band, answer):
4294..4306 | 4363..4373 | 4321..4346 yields 1.7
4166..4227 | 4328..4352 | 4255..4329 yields -1.2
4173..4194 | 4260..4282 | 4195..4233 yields 0.4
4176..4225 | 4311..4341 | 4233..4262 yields -0.8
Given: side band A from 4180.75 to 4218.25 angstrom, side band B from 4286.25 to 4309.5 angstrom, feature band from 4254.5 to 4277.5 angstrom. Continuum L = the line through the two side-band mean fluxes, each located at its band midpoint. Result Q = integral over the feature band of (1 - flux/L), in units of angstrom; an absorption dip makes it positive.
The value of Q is -1.5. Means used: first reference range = 6.47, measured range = 6.49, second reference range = 5.89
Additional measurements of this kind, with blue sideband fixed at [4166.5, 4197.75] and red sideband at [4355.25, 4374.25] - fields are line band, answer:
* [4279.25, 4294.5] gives 0.3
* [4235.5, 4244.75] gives 0.2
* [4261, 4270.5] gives -0.2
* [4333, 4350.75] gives 1.5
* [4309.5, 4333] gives 2.0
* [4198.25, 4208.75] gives 0.2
